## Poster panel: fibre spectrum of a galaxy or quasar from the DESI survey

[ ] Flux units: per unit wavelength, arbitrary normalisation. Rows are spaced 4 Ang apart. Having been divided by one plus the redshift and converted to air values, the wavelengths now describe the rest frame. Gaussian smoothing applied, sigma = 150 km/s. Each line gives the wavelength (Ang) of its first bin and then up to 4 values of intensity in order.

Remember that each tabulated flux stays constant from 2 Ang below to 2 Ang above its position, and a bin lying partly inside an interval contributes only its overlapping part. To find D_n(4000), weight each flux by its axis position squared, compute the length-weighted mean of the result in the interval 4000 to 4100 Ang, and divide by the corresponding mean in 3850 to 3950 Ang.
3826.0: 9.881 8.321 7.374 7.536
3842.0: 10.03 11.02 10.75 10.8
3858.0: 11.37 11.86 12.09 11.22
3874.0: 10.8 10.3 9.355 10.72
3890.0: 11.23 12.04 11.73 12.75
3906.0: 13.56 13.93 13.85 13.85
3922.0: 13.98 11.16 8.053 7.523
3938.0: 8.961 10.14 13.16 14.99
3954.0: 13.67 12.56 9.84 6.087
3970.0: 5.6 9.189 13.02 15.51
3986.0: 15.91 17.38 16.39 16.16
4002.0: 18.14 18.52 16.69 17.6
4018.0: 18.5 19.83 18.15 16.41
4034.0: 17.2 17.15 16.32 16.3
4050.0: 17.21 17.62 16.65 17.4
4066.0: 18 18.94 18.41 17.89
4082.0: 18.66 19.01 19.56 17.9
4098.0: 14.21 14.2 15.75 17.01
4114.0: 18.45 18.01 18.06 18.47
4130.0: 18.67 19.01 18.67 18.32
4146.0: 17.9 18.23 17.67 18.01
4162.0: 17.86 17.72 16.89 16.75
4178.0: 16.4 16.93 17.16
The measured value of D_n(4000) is 1.7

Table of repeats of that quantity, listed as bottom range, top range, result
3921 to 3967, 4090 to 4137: 1.74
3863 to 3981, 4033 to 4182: 1.71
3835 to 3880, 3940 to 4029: 1.45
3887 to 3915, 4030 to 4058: 1.44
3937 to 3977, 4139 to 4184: 1.85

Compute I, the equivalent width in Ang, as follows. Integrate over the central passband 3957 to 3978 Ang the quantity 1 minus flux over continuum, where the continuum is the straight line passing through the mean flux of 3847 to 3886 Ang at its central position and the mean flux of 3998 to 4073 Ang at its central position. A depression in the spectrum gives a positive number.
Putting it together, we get 8.5 Ang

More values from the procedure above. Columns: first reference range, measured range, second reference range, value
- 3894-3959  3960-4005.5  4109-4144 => 2.5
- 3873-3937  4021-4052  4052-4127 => -2.8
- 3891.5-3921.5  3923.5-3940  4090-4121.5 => 5.5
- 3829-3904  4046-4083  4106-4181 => -4.7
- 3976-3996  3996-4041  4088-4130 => -4.4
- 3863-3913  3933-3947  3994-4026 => 4.4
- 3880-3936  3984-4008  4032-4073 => -3.1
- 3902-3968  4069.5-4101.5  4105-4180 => -3.5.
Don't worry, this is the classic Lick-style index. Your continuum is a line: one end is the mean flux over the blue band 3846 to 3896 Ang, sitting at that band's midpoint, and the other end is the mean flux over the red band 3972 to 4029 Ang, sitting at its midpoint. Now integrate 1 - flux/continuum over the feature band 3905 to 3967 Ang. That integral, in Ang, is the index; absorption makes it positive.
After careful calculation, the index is 9.2 Ang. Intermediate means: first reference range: 11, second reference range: 16.5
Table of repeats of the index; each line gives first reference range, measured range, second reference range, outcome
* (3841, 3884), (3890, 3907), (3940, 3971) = -2.2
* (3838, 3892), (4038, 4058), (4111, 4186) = -2.0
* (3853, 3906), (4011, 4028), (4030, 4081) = -2.4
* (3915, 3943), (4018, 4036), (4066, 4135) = -4.0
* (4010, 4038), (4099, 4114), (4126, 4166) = 1.8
